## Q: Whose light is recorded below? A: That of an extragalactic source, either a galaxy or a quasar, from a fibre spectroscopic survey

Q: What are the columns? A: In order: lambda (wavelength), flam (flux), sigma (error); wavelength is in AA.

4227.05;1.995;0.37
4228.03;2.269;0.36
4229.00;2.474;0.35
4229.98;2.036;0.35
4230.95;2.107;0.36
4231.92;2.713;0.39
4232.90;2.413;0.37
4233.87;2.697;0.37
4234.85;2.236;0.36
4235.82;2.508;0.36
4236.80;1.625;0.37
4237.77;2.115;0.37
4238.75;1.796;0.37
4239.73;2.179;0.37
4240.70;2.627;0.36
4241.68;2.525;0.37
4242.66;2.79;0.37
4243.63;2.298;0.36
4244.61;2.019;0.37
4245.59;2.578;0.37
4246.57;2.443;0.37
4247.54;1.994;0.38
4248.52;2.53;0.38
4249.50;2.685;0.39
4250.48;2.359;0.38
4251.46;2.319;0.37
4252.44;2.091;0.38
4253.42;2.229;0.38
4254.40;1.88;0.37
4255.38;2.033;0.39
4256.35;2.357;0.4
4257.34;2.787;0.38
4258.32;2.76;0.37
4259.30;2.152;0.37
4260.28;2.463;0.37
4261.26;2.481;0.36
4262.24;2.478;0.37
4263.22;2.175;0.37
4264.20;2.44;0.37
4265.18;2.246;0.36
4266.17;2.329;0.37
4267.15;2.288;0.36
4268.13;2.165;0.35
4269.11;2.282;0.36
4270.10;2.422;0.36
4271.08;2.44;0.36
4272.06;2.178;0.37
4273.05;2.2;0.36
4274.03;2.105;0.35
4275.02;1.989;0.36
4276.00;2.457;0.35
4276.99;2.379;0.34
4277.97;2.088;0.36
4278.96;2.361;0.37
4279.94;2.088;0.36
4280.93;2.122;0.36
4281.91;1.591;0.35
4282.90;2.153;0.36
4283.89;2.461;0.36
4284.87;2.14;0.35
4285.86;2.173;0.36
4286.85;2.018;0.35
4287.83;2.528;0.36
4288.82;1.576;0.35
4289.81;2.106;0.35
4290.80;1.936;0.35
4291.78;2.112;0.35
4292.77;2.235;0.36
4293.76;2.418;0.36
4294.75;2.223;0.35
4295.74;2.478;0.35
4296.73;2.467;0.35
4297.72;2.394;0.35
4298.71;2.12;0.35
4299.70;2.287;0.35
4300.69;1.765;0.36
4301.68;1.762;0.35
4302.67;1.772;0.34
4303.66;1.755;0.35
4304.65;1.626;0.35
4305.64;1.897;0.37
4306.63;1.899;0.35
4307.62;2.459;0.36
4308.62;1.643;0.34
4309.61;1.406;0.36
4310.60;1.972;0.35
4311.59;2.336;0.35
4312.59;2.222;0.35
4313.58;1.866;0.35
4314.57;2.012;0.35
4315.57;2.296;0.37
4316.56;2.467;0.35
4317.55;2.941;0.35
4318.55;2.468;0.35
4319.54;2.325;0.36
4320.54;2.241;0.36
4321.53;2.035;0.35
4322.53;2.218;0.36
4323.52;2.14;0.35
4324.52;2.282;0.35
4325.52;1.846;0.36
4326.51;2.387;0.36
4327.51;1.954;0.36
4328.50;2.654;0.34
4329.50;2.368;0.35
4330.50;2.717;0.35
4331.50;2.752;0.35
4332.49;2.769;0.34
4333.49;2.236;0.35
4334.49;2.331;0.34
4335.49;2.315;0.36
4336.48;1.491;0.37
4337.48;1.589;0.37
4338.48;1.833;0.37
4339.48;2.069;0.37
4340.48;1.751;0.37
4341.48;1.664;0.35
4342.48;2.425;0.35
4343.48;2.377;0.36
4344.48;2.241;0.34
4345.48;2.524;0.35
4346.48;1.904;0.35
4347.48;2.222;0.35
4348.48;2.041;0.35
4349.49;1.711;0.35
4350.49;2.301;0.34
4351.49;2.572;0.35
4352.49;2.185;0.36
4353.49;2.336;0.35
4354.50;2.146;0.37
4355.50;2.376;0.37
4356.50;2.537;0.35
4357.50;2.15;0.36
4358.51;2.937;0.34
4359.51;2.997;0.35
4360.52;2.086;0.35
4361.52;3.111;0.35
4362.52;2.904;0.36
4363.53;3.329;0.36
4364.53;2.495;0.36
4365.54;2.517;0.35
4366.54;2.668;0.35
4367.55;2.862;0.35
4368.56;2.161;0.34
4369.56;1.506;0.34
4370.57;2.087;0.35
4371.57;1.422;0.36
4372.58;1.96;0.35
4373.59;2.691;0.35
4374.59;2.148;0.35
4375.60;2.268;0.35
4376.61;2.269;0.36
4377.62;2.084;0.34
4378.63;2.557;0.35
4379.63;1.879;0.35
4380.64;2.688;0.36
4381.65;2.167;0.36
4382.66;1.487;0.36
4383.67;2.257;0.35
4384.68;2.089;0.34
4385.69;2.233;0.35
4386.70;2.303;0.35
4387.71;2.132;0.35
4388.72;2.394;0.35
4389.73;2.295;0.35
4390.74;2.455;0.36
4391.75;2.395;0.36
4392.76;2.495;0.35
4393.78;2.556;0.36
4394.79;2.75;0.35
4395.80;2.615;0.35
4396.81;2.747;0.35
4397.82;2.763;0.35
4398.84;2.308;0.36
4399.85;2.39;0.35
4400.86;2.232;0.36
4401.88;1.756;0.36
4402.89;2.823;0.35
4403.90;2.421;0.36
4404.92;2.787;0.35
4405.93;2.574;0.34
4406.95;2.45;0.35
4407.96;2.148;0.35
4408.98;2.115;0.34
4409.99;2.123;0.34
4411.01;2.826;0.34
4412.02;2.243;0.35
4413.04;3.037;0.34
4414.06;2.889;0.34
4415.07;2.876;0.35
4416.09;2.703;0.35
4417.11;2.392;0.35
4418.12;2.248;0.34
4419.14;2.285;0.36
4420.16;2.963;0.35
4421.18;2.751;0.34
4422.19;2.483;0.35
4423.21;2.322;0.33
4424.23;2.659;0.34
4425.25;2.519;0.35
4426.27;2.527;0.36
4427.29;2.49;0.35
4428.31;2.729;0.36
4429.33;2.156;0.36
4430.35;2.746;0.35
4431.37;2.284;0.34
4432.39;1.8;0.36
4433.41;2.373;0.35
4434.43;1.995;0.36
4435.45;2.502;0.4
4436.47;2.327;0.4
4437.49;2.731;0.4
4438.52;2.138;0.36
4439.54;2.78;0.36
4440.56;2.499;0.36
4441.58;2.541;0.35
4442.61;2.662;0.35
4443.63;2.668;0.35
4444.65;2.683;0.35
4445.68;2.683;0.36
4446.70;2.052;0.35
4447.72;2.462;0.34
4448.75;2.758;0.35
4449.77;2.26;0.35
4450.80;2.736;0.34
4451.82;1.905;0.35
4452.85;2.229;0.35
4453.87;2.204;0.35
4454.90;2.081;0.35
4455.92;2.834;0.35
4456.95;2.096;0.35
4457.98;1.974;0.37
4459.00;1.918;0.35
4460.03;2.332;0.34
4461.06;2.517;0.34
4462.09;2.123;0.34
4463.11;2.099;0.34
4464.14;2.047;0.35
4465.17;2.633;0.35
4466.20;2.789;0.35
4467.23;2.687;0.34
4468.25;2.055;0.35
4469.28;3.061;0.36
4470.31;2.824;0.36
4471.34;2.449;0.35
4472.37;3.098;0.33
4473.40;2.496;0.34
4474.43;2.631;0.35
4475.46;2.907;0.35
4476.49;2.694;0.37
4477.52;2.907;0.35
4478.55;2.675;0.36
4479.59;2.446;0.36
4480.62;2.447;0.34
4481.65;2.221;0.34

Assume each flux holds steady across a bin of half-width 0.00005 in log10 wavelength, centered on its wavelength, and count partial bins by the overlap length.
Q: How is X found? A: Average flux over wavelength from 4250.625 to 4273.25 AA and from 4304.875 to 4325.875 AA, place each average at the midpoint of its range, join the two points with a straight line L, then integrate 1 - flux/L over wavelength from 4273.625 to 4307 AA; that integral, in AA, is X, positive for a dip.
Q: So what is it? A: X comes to 1.8 AA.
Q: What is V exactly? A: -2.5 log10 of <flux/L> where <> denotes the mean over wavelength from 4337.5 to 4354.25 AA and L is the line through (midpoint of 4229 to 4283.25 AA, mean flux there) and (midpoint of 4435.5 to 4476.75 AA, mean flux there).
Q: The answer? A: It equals 0.12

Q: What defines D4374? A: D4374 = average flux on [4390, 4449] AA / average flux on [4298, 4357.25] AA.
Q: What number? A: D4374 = 1.16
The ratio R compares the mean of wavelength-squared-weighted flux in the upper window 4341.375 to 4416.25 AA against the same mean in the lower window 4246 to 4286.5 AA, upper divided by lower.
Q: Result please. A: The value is 1.10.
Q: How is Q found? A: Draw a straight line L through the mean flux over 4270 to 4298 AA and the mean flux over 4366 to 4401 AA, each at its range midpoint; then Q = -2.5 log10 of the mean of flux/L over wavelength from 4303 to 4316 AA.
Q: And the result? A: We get 0.143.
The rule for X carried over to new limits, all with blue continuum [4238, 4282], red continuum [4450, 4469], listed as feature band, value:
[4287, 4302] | 0.9 AA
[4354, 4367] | -1.9 AA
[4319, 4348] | 1.3 AA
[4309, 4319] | 0.5 AA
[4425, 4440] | -0.7 AA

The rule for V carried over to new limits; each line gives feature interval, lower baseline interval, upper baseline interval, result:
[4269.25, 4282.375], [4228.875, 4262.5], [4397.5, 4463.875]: 0.076 mag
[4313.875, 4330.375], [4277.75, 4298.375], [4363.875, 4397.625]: -0.035 mag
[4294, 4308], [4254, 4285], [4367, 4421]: 0.112 mag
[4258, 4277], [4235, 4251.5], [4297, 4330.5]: -0.031 mag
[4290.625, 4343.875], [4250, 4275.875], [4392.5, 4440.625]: 0.103 mag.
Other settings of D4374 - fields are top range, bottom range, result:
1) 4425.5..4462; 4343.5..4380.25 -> 1.02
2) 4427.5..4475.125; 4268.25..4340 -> 1.12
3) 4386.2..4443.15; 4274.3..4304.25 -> 1.16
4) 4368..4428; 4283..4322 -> 1.12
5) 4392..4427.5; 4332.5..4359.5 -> 1.15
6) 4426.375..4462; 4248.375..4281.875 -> 1.04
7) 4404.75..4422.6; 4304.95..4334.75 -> 1.14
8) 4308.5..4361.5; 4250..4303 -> 1.01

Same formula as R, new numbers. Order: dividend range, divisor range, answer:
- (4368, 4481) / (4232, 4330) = 1.16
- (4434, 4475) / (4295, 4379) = 1.15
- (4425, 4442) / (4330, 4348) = 1.16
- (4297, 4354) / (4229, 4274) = 0.96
